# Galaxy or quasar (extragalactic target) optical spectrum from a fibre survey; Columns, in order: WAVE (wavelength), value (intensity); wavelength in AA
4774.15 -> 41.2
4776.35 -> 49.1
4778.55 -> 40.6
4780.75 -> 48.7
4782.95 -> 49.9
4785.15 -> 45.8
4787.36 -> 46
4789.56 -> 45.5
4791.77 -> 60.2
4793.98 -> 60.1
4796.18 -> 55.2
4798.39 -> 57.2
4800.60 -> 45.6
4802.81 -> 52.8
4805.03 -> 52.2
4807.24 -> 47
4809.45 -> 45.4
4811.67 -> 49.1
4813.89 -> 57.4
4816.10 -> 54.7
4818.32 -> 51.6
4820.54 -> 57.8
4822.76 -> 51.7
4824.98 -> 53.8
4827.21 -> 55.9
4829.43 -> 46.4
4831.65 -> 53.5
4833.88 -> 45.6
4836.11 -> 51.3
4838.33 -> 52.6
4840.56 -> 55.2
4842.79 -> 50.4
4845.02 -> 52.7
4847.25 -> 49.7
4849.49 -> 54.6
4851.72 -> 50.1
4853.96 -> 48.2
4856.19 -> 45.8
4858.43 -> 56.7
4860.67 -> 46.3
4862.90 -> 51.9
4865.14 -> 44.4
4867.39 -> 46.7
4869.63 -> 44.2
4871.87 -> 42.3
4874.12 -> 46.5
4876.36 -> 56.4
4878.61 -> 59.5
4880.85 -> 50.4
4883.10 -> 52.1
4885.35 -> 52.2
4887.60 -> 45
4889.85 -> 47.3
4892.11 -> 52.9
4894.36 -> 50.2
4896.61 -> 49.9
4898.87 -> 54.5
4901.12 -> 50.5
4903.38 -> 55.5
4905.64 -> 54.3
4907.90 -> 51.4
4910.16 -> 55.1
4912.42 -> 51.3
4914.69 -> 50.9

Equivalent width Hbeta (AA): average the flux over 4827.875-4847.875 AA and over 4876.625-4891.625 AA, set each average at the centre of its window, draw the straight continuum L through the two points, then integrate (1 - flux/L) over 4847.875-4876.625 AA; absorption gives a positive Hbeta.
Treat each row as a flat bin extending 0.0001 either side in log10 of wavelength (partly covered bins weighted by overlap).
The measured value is 1.5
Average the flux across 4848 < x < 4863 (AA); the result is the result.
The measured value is 50.4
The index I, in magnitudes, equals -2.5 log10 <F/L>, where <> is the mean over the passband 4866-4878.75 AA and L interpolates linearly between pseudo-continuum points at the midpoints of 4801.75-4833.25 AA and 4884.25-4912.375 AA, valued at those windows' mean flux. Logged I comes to 0.07 mag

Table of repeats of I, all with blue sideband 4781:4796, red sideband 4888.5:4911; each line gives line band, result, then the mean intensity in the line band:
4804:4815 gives 0.03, 50.2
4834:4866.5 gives 0.03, 50.5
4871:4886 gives 0.01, 51.5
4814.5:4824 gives -0.05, 54.2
